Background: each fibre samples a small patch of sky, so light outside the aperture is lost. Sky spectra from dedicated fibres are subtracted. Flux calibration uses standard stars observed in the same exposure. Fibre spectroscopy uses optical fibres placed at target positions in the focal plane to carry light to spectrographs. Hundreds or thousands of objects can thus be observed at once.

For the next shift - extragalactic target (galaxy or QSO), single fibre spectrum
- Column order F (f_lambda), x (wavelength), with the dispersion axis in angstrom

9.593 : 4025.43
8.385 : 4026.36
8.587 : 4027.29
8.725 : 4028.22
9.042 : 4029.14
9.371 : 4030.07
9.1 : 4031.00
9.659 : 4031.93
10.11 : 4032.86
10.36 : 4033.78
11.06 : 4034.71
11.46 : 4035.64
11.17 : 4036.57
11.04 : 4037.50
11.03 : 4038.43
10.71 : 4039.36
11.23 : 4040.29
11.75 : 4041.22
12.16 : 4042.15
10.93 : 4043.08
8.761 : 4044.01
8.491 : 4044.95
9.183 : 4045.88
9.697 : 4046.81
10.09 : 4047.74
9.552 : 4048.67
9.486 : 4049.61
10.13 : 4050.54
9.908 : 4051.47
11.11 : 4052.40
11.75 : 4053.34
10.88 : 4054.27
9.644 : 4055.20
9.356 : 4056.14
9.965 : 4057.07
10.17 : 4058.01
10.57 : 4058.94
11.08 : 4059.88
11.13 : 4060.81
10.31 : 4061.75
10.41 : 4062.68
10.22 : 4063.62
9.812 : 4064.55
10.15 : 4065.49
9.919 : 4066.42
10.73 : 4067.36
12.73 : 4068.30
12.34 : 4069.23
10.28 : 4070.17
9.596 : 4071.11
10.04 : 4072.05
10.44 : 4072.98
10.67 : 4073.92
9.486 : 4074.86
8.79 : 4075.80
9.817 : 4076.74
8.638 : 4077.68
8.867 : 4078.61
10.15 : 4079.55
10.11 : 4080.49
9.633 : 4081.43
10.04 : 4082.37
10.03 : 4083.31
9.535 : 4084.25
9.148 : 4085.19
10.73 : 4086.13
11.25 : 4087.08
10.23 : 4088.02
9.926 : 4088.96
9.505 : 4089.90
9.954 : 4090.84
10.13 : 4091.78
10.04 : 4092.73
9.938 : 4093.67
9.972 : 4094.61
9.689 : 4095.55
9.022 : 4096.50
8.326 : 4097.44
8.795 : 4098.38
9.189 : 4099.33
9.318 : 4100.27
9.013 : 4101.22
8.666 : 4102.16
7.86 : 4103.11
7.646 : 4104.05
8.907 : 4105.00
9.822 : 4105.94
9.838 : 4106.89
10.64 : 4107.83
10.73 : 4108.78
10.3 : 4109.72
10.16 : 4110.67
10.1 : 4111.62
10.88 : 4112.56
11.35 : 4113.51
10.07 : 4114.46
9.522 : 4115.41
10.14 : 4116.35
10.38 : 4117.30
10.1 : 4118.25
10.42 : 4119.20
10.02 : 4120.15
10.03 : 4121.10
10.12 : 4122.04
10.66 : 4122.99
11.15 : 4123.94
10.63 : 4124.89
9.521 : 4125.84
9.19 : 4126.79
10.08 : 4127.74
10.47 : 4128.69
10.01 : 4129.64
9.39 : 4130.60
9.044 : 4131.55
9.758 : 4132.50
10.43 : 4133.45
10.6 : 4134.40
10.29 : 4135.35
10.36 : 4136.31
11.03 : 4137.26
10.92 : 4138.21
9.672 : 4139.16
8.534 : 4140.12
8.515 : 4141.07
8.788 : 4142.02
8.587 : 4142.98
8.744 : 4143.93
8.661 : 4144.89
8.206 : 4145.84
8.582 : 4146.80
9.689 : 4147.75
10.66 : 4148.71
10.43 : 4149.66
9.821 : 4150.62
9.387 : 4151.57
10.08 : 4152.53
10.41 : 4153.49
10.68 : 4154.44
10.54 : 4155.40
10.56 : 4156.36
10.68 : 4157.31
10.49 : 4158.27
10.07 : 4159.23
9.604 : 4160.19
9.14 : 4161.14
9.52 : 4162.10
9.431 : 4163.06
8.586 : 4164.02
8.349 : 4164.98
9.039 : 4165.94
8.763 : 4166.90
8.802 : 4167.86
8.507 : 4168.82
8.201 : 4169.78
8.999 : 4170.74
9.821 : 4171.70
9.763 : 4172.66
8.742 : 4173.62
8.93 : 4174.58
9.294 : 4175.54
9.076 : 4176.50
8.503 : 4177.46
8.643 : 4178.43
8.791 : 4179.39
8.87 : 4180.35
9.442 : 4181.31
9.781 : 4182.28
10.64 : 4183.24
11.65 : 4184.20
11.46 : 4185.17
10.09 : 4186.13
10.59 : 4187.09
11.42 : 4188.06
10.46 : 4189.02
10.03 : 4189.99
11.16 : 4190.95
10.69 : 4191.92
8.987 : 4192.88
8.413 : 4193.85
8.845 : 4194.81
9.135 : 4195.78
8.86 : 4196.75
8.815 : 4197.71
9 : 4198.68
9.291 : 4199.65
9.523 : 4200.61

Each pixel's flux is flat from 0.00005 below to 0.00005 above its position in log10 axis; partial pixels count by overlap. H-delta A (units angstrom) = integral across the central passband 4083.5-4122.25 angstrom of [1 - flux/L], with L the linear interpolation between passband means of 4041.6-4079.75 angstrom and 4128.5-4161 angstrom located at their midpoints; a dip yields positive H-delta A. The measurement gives 0.8 angstrom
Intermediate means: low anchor 10.2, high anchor 9.8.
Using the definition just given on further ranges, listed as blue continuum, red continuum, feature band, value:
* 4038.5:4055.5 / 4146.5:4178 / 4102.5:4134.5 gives -0.6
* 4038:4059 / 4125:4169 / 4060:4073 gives -0.6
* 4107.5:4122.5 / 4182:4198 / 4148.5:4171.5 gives 1.3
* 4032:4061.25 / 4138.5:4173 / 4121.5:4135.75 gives -0.6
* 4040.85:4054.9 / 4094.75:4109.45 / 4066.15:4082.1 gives -0.6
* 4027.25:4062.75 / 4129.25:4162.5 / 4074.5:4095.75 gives 0.5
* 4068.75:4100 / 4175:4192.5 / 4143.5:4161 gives 0.2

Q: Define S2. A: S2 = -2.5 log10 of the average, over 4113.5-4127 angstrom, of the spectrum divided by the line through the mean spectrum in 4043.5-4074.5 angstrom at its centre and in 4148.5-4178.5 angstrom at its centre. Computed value -0.043 mag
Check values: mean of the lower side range 10.3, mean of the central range 10.2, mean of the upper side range 9.48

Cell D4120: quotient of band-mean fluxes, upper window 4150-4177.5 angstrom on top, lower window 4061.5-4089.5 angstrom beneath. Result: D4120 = 0.93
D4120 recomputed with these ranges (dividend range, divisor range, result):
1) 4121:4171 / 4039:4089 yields 0.95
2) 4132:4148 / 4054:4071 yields 0.90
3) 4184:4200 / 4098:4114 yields 1.03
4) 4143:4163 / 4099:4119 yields 1.00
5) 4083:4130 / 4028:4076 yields 0.96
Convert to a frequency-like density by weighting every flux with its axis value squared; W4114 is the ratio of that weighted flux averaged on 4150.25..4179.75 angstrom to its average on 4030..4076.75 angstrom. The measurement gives 1.0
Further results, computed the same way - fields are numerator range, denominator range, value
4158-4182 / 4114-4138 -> 0.91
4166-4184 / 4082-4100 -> 0.98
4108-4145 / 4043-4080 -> 1.02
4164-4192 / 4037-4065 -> 0.98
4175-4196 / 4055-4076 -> 1.00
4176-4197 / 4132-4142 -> 1.01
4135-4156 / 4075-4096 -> 1.01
